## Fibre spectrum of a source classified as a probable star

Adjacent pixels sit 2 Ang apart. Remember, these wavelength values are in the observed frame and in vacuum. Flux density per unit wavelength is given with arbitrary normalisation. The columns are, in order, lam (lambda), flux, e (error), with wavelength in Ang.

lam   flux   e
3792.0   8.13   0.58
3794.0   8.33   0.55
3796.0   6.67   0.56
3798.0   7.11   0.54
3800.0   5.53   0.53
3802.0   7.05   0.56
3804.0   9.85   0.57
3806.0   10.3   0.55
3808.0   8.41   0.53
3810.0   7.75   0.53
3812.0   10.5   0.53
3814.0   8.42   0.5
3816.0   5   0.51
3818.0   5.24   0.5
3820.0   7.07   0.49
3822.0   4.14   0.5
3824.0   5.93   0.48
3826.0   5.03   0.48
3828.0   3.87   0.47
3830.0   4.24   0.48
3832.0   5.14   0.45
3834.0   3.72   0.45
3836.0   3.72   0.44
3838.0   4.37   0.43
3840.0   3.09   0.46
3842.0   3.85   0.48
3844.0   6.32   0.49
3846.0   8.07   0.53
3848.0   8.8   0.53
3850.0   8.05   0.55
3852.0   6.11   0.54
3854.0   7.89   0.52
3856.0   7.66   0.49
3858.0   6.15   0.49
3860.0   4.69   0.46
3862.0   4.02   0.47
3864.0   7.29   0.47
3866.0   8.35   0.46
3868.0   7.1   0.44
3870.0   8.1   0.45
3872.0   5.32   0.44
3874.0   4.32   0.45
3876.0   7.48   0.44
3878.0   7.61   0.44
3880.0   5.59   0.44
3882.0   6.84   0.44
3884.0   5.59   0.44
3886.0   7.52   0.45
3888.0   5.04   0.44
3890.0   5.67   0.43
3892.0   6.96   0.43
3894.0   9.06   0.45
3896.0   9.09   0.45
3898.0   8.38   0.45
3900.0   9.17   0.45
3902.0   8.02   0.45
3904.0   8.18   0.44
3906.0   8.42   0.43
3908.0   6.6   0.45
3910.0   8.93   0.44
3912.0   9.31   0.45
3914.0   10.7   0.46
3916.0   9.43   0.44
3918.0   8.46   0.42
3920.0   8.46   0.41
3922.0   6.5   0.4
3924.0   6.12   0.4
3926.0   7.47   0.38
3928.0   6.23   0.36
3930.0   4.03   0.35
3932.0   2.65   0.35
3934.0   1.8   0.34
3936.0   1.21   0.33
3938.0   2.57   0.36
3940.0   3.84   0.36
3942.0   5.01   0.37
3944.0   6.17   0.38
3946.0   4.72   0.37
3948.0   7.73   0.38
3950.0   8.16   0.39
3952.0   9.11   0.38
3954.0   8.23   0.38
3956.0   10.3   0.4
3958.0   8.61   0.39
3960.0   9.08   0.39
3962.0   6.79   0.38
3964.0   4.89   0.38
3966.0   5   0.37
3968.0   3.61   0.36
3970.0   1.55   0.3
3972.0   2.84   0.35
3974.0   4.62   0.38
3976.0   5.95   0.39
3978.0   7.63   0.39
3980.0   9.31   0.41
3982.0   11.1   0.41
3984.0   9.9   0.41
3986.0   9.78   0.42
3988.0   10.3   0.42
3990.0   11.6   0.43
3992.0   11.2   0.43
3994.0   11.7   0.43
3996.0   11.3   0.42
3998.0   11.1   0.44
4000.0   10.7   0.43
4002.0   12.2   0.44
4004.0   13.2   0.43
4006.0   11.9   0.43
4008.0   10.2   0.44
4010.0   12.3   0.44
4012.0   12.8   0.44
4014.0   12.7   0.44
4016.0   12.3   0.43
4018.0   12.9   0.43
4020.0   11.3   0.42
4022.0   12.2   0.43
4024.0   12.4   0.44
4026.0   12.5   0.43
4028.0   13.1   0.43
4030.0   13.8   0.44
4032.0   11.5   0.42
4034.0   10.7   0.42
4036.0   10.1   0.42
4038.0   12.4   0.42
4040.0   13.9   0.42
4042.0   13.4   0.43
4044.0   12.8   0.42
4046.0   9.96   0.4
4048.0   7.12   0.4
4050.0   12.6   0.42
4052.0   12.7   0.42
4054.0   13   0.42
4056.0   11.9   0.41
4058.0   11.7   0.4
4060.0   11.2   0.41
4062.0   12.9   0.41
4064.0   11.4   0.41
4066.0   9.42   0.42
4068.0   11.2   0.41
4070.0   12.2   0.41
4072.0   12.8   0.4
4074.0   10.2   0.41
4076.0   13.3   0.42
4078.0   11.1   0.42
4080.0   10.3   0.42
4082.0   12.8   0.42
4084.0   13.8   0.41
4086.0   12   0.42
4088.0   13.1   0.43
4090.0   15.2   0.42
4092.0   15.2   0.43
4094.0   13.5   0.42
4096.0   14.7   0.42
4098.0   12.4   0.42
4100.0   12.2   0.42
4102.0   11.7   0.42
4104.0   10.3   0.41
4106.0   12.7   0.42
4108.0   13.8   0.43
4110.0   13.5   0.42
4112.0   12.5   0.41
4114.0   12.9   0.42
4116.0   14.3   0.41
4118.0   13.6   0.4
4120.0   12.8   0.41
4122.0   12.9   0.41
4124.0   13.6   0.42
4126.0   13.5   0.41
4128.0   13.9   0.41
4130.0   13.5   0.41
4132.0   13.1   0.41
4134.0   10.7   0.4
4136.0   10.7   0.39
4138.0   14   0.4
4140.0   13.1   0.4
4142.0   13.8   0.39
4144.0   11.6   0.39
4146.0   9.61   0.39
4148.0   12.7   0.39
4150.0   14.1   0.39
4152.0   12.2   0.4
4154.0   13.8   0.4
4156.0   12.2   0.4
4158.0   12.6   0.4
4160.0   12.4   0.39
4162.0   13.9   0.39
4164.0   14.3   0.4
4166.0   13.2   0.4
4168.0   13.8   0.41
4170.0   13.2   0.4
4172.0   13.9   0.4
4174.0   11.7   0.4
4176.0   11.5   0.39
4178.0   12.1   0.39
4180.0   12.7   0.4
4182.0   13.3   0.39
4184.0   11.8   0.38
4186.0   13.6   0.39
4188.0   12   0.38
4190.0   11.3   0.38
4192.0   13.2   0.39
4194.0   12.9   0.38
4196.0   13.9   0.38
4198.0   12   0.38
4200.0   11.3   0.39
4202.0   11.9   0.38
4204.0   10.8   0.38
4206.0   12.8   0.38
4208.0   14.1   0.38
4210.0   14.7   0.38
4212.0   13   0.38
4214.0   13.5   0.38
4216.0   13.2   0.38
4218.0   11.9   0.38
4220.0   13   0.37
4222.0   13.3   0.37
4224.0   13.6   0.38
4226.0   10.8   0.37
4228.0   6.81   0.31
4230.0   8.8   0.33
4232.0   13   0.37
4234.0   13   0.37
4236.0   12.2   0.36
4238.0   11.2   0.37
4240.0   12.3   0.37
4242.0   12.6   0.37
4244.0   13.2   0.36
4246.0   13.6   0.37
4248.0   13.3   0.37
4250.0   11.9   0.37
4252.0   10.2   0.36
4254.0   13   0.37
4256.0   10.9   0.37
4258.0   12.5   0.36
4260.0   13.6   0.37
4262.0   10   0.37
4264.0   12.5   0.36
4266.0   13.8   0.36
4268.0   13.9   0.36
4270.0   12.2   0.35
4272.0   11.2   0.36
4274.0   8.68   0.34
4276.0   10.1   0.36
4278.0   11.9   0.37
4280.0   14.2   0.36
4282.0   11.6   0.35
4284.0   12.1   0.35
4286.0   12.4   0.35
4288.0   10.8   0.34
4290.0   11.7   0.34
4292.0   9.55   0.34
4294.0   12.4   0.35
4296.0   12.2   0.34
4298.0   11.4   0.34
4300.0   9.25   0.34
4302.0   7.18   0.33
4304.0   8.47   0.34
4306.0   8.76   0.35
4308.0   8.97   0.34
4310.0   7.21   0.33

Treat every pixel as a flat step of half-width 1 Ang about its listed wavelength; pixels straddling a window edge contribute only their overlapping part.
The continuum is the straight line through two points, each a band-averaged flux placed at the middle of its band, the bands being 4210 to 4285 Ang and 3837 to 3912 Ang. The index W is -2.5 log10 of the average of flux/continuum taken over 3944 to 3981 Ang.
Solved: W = 0.23 mag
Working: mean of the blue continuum 6.89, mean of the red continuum 12.1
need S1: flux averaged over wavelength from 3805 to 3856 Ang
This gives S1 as 6.23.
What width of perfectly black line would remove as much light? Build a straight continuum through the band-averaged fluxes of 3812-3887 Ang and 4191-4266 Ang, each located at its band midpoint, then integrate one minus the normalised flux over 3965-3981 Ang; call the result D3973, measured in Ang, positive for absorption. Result 6.0 Ang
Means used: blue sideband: 6.05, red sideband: 12.3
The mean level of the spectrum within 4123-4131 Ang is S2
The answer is 13.6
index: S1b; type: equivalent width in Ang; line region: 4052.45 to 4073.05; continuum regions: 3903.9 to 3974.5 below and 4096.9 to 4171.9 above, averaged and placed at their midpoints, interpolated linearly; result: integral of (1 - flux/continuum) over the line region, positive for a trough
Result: -2.7 Ang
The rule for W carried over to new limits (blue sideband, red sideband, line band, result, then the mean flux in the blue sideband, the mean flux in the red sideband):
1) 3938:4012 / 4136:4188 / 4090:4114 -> -0.15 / 8.36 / 12.8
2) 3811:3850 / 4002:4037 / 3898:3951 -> 0.31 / 5.67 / 12.1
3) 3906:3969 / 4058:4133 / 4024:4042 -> -0.20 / 6.54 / 12.7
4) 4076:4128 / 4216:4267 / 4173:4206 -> 0.01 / 13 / 12.1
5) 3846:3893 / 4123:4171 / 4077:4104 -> -0.11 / 6.65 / 12.9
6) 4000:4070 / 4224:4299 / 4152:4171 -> -0.12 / 11.9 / 11.8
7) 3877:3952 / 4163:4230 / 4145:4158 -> -0.08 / 6.71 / 12.5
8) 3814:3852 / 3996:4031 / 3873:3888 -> 0.14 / 5.42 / 12.2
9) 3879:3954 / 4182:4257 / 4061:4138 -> -0.24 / 6.74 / 12.3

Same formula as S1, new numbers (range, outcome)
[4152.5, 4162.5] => 12.9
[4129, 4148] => 12.3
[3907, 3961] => 6.72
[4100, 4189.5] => 12.8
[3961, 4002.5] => 8.19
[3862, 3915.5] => 7.44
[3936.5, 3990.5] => 6.88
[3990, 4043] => 12.1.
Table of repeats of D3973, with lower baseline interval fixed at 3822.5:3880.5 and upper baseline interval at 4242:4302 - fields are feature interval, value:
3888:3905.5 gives -3.6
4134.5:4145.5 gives -2.7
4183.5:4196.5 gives -2.4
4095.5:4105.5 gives -2.9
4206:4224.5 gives -3.9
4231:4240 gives -0.8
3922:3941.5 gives 8.0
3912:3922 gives -3.2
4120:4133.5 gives -4.8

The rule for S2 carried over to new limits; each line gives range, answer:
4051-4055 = 12.8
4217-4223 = 12.7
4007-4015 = 12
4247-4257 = 11.9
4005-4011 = 11.5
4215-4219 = 12.6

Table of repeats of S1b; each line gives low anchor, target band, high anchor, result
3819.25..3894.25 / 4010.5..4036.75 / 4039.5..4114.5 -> -3.5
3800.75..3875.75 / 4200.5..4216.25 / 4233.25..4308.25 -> -3.1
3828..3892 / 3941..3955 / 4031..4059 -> 2.8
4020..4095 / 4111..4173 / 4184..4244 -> -3.8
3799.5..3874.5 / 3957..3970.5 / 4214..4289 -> 3.8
